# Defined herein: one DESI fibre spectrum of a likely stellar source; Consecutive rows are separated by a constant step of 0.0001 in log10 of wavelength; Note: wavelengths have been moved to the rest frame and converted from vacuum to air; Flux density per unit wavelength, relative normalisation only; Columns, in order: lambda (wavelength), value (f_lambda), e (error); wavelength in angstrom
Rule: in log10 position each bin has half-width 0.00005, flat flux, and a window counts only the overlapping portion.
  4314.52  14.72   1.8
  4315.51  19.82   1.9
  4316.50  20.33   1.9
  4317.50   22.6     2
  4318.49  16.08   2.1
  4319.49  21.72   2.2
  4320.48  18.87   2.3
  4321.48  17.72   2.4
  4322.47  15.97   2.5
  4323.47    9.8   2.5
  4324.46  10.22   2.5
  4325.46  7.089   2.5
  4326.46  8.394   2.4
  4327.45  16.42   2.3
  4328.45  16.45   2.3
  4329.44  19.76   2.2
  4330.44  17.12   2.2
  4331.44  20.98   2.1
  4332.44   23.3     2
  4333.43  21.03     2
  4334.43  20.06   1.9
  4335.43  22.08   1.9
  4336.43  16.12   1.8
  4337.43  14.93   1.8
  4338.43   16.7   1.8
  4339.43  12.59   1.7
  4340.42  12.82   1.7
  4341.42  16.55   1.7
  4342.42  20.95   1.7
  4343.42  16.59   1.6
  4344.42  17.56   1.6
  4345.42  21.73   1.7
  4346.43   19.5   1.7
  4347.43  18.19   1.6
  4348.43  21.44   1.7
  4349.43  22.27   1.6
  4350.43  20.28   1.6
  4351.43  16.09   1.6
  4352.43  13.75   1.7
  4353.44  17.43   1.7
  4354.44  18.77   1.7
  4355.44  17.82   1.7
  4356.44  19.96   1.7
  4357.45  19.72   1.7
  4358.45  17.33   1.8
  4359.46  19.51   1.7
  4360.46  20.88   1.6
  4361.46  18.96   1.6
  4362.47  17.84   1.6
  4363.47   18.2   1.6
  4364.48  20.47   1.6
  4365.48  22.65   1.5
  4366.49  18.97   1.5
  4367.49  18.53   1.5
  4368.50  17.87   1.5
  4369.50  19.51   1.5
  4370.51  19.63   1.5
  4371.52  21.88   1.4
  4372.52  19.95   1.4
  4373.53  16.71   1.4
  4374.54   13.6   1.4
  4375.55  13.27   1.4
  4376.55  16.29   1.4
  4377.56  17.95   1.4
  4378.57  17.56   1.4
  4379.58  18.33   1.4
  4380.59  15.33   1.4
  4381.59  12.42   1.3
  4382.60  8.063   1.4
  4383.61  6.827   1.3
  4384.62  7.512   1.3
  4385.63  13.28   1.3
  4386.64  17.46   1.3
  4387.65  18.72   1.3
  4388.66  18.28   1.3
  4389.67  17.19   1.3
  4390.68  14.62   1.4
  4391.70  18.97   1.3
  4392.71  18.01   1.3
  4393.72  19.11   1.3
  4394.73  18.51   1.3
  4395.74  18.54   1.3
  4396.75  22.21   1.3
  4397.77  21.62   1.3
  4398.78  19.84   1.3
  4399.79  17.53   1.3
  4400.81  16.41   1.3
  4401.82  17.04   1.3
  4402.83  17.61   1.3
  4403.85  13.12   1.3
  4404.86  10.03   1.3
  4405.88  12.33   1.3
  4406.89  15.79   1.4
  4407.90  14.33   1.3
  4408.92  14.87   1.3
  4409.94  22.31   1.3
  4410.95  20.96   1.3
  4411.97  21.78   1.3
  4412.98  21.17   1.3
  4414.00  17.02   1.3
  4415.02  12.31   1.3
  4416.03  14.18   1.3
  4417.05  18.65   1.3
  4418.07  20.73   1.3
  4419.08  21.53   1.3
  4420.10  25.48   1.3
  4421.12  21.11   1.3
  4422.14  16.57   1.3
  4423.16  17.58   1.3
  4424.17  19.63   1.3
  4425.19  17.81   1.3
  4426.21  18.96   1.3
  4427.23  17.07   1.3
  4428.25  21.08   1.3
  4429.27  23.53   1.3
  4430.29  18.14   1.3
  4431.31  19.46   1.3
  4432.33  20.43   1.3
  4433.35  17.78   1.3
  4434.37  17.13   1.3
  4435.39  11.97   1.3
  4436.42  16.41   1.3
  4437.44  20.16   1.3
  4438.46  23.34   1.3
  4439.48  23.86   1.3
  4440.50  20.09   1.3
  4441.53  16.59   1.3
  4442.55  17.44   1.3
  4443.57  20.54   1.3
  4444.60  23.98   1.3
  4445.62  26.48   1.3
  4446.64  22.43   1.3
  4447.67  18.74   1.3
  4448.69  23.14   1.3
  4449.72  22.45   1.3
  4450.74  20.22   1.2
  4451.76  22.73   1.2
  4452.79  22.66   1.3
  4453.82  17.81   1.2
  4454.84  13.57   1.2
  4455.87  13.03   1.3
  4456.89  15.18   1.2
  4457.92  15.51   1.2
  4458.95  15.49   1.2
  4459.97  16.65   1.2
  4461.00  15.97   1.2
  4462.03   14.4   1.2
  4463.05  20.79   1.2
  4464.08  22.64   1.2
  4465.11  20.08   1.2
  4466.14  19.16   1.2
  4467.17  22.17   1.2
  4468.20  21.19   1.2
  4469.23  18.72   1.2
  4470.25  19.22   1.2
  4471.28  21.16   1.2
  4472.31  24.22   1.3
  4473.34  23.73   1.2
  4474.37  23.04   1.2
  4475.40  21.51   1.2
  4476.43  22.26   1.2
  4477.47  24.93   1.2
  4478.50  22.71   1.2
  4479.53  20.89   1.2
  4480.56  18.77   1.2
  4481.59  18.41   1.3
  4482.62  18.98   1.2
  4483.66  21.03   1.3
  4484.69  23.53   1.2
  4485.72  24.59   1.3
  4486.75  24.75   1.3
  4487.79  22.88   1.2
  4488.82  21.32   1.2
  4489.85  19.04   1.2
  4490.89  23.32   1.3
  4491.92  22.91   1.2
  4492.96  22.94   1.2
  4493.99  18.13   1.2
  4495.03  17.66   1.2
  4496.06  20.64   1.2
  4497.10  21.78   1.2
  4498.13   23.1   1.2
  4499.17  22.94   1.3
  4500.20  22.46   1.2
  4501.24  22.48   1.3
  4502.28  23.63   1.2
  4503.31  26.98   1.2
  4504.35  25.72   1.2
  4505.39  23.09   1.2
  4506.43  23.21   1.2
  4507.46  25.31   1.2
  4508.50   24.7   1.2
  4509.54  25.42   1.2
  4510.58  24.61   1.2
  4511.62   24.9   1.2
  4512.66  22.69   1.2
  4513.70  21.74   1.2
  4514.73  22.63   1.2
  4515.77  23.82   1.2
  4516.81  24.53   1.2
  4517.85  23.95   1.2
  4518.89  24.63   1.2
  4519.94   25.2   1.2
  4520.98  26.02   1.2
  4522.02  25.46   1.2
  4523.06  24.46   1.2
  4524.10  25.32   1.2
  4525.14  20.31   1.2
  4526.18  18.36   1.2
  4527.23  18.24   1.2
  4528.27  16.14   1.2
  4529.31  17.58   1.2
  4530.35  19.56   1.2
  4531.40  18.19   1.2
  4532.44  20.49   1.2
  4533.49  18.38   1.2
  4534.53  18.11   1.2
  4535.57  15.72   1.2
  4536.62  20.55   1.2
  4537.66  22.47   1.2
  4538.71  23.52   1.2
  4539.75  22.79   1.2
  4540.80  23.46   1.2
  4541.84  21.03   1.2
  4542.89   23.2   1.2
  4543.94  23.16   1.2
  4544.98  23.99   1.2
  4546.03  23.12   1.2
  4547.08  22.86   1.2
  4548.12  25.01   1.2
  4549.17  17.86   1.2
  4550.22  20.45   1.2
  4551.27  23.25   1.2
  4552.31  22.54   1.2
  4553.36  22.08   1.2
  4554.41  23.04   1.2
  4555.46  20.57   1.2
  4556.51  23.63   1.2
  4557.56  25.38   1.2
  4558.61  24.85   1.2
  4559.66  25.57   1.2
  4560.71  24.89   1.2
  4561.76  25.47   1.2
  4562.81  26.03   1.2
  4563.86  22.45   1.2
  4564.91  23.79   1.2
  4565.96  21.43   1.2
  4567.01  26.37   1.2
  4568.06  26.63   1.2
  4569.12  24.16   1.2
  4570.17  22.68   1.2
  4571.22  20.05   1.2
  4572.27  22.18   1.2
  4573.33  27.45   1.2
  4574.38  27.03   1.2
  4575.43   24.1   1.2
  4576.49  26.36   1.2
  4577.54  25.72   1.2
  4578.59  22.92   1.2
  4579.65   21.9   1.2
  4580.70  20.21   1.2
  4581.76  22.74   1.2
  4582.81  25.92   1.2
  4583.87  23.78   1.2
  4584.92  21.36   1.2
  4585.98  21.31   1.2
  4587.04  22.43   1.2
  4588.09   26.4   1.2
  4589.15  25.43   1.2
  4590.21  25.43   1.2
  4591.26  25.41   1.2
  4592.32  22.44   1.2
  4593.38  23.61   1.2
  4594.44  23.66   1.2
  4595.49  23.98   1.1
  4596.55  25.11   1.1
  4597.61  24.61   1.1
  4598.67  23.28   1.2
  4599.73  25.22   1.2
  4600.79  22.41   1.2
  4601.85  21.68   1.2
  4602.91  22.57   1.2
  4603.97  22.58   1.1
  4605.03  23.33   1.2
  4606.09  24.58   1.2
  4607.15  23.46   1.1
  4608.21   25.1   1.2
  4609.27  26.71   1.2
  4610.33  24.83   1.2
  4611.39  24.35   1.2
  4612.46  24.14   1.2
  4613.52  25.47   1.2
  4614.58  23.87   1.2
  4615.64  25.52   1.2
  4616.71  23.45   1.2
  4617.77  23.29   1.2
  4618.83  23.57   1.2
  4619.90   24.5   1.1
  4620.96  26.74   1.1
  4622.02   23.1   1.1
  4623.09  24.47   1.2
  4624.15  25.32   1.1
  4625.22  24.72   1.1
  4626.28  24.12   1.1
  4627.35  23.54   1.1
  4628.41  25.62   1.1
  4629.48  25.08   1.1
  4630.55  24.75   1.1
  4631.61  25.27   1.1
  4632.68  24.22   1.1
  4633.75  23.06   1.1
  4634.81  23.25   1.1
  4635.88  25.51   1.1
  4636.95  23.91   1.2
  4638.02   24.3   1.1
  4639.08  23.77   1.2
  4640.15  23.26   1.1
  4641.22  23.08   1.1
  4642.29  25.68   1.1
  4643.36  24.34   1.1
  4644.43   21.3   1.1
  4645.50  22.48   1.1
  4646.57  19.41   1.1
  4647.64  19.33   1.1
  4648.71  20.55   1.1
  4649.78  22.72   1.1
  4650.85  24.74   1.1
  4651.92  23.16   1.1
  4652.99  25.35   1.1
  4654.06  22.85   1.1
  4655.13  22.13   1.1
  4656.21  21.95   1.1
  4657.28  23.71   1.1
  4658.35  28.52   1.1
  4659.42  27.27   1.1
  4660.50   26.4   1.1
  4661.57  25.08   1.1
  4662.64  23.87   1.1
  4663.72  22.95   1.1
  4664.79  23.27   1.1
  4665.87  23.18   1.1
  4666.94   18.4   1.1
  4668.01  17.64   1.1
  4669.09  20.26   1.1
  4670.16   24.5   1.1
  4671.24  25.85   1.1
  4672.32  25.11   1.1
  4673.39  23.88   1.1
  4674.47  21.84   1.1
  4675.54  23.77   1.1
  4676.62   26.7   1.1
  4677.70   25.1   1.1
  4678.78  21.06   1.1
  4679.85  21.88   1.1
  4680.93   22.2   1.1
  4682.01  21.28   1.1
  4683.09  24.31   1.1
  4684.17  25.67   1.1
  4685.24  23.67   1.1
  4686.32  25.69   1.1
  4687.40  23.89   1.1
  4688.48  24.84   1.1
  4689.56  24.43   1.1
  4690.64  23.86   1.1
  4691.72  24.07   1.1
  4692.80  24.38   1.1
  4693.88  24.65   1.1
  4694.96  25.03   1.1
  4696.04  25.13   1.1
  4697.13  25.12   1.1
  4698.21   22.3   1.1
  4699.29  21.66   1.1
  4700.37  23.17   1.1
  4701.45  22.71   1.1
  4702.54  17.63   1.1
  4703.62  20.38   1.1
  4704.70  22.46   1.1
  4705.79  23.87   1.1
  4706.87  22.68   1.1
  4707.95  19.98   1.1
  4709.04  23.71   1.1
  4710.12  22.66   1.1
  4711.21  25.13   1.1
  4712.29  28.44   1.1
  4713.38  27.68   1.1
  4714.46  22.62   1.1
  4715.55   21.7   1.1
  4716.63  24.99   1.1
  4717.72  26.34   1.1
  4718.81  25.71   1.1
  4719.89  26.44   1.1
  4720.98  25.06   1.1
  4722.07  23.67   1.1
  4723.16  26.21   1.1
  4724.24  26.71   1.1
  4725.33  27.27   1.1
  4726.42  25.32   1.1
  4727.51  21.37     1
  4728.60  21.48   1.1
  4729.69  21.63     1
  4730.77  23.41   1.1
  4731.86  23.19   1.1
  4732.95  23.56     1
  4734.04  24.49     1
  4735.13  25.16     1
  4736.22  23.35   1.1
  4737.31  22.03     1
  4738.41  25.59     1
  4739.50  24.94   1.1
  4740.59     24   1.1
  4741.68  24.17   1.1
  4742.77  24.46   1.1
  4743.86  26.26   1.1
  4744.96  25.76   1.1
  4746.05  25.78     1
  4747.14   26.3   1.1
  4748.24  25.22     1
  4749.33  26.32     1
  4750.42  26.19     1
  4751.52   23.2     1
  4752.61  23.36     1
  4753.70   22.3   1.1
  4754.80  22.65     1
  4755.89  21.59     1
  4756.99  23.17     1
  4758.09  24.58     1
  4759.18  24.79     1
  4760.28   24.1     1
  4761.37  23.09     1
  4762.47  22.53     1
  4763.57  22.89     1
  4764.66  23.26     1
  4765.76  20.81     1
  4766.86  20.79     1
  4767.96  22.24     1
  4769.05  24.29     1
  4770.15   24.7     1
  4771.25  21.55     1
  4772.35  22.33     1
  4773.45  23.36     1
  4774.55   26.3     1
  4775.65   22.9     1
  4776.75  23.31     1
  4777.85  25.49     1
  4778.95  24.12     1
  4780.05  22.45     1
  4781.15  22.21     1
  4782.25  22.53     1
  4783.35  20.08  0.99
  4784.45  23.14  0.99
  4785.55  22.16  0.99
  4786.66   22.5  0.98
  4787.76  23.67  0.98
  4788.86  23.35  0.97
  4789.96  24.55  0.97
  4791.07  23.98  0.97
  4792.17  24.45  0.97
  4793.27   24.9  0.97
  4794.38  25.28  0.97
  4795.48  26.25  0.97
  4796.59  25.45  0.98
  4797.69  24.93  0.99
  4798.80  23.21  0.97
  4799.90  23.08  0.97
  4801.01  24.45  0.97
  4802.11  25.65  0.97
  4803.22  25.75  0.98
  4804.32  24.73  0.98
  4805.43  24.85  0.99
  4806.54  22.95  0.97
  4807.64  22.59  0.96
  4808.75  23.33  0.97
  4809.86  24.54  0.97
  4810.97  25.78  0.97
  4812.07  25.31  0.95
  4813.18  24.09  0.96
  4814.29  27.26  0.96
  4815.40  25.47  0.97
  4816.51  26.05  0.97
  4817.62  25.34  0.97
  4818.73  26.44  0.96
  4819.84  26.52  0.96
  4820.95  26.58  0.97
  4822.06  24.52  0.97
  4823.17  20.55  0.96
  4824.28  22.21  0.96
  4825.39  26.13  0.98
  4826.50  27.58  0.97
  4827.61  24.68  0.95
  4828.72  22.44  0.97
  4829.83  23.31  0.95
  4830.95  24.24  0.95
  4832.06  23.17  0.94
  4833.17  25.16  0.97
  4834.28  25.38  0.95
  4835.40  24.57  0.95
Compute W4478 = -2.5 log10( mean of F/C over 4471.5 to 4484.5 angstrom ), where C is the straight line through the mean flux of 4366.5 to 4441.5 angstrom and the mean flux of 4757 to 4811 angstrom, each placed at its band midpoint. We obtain -0.16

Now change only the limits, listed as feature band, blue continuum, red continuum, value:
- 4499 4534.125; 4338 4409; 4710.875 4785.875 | -0.150 mag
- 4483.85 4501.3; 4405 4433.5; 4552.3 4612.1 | -0.052 mag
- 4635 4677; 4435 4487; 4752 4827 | -0.046 mag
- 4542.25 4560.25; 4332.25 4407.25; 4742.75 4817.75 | -0.131 mag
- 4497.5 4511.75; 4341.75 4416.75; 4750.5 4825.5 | -0.235 mag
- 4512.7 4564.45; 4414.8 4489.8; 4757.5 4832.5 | -0.067 mag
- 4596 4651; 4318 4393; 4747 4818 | -0.119 mag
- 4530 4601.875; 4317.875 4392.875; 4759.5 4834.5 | -0.133 mag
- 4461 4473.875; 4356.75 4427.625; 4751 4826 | -0.095 mag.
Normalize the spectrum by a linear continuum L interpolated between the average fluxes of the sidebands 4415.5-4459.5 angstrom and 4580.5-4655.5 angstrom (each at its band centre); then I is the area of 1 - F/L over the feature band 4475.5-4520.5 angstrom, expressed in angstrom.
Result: -4.2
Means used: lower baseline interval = 19.3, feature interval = 22.8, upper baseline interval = 23.8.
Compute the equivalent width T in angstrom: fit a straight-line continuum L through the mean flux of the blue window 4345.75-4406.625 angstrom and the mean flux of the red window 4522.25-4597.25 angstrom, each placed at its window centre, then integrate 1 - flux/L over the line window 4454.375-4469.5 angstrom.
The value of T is 1.7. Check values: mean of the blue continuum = 17.4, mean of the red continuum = 22.8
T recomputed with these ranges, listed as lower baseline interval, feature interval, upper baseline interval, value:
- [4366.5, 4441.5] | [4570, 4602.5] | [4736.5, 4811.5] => -4.84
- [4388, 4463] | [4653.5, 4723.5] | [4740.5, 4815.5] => -3.61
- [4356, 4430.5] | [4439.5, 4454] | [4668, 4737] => -1.95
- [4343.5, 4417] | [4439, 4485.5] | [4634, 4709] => -2.71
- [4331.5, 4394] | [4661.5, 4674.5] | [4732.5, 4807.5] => -0.24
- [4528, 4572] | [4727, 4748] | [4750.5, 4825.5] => -0.49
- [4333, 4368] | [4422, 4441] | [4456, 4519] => 1.24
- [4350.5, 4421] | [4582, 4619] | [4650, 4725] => -3.41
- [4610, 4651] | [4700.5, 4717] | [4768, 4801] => 0.46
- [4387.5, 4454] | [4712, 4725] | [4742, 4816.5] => -1.31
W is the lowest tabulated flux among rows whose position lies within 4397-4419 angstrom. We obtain 10.03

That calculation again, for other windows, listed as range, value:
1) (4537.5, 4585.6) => 17.86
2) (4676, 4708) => 17.63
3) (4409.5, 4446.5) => 11.97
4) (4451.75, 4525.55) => 13.03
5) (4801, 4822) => 22.59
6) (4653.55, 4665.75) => 21.95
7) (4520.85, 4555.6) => 15.72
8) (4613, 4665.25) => 19.33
